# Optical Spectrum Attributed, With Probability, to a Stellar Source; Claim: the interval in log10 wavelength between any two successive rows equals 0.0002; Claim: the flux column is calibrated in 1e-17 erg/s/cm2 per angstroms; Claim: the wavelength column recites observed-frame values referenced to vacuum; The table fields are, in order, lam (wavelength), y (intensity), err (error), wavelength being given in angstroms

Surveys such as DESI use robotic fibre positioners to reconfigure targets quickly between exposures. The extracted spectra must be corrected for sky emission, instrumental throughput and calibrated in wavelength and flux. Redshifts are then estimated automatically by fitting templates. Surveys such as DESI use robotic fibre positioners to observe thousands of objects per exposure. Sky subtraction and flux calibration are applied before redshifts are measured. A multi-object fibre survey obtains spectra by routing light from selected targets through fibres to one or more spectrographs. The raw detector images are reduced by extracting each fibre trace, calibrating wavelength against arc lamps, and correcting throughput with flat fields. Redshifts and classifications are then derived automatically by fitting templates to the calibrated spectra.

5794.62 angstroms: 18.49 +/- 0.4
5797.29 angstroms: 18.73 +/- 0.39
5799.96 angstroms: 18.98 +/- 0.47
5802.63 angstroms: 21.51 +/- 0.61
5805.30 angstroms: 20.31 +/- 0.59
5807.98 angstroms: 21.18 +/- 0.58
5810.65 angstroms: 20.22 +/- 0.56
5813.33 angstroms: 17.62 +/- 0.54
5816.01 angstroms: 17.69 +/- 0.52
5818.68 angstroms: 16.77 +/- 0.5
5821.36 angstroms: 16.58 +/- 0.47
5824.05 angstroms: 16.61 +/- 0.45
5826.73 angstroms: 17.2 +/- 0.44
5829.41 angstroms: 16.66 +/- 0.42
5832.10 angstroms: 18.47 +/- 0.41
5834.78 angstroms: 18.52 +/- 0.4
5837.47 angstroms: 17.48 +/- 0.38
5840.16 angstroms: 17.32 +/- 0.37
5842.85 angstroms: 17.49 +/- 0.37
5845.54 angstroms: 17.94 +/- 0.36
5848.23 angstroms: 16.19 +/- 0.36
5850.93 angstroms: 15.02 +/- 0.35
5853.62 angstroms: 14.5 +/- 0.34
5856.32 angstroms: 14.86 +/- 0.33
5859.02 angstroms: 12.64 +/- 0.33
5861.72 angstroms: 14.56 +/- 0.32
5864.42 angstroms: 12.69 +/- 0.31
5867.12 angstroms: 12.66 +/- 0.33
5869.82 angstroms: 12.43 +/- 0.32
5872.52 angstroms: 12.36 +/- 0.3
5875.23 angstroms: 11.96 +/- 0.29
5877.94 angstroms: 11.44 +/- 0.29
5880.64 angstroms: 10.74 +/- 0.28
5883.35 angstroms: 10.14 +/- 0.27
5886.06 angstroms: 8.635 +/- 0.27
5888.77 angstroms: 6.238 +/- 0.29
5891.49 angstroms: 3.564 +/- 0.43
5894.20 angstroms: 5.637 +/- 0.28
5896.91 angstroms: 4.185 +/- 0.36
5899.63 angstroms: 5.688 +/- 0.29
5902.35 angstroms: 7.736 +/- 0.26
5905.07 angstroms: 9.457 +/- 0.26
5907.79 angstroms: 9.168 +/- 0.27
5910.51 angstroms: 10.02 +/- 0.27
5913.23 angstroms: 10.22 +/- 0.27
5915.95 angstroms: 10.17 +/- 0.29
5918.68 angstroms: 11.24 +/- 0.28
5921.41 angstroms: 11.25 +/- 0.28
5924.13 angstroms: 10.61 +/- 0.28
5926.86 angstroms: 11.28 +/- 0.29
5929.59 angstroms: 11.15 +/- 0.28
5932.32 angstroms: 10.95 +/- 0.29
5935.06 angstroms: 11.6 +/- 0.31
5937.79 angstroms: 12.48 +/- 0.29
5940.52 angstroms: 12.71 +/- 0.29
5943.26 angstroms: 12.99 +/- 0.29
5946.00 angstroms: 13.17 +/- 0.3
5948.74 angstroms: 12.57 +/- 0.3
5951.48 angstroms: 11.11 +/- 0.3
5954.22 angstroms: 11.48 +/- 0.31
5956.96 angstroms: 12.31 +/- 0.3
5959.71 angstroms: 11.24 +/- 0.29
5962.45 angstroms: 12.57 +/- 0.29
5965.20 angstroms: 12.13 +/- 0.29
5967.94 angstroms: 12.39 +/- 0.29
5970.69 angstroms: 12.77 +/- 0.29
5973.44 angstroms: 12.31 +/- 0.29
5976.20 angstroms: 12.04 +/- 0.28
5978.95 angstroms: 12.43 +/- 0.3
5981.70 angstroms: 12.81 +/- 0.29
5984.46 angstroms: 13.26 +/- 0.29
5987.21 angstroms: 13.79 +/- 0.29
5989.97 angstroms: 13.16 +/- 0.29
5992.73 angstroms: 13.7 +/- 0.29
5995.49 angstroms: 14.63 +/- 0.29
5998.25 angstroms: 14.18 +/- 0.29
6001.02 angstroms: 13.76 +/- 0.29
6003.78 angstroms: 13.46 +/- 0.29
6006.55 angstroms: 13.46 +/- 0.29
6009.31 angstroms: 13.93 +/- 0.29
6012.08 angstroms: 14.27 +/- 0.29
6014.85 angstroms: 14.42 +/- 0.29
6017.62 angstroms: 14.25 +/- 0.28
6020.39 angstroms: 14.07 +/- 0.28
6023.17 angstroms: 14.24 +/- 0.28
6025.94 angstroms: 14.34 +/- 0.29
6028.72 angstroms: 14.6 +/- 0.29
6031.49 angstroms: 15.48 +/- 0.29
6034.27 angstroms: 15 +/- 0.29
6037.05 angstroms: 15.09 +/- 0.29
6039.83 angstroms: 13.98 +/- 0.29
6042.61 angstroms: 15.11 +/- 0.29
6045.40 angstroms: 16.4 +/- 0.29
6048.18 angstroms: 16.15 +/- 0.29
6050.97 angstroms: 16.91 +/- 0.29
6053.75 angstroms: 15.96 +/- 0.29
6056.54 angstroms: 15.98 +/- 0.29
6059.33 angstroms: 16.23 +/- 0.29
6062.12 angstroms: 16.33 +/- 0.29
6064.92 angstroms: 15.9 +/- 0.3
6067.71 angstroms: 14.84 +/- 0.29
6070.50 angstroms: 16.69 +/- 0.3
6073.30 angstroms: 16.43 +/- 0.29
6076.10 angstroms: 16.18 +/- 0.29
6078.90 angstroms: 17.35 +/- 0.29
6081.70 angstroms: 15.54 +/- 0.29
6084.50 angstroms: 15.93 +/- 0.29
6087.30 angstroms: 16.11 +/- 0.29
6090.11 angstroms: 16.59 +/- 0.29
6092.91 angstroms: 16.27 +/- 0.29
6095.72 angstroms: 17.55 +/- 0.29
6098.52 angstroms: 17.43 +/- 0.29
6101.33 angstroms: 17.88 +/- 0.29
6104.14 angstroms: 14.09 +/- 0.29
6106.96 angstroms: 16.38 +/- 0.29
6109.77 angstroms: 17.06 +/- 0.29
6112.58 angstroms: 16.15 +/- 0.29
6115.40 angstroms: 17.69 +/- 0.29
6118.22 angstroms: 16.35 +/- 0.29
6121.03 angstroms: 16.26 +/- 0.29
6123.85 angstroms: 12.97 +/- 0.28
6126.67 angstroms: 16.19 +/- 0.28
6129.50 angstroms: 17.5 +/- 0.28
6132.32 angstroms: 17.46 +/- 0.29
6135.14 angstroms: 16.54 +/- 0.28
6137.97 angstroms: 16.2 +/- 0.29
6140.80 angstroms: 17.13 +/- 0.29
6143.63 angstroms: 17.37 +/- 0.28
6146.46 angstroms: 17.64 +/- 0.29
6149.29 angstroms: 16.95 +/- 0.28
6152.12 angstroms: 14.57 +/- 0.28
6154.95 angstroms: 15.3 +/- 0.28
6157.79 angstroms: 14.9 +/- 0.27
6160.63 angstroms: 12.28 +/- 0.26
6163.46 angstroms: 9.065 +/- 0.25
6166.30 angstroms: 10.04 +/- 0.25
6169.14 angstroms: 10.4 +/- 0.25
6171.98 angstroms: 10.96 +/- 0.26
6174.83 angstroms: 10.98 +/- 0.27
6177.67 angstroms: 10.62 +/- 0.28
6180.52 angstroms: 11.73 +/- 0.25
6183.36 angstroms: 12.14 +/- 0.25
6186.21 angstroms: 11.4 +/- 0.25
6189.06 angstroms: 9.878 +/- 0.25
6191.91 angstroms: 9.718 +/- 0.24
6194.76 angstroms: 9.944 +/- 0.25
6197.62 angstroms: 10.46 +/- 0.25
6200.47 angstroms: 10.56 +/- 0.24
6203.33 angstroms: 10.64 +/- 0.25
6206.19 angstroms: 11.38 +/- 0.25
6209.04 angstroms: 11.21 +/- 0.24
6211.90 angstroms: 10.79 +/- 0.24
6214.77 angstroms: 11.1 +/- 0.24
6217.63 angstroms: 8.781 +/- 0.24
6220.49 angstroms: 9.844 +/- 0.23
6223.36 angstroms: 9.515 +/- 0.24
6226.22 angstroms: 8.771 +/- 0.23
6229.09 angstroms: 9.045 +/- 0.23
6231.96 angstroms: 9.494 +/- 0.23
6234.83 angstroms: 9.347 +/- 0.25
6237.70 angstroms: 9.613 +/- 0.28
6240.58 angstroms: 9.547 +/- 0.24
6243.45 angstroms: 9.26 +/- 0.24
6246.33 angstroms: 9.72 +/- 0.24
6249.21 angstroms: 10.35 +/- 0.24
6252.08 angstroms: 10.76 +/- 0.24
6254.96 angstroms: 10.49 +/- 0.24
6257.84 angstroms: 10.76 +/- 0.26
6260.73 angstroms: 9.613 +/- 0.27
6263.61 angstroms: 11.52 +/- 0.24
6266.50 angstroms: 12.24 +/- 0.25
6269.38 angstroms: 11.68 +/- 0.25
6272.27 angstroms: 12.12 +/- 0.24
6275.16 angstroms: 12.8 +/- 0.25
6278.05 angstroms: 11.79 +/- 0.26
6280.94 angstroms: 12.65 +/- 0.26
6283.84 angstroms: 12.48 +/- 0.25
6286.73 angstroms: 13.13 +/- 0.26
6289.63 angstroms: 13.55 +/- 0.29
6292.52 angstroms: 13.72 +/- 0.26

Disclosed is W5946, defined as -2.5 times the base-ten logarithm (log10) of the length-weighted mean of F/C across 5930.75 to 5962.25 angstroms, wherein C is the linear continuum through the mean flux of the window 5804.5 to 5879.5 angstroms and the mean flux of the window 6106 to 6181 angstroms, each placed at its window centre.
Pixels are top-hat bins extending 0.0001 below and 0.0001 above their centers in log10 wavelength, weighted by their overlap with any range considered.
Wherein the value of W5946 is 0.28 mag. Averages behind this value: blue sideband 16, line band 12.1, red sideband 14.7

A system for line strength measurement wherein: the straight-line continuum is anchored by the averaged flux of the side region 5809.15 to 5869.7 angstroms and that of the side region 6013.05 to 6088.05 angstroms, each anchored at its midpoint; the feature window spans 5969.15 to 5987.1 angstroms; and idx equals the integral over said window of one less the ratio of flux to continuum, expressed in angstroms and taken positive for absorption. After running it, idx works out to 3.5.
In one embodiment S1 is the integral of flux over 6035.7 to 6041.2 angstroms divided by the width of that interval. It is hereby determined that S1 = 14.5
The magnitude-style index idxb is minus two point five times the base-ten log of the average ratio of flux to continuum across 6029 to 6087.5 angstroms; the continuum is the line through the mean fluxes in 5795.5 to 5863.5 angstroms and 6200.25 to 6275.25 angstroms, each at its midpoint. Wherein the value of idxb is -0.18 mag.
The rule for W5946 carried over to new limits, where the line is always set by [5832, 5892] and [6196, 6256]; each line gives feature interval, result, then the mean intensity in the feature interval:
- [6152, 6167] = -0.187 mag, 12.7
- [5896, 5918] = 0.459 mag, 8.51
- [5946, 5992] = -0.003 mag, 12.4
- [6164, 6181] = -0.012 mag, 10.6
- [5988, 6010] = -0.138 mag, 13.8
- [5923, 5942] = 0.106 mag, 11.6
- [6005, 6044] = -0.211 mag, 14.4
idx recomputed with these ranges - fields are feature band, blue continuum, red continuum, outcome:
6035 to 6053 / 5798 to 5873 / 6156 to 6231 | -3.3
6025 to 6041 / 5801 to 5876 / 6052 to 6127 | 1.5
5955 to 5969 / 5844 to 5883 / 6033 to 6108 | 2.5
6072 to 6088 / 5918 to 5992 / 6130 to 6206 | -4.7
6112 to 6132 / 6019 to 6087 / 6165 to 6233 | -4.7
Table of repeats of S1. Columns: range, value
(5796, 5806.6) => 19.9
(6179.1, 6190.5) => 11.3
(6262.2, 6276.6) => 12.1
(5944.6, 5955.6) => 12.1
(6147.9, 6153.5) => 15.8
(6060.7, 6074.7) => 16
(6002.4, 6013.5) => 13.8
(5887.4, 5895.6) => 5.15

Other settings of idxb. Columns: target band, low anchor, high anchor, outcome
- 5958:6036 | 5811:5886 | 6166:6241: -0.04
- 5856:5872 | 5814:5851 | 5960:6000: 0.23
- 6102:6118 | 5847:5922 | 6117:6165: -0.10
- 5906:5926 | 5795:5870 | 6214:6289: 0.45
